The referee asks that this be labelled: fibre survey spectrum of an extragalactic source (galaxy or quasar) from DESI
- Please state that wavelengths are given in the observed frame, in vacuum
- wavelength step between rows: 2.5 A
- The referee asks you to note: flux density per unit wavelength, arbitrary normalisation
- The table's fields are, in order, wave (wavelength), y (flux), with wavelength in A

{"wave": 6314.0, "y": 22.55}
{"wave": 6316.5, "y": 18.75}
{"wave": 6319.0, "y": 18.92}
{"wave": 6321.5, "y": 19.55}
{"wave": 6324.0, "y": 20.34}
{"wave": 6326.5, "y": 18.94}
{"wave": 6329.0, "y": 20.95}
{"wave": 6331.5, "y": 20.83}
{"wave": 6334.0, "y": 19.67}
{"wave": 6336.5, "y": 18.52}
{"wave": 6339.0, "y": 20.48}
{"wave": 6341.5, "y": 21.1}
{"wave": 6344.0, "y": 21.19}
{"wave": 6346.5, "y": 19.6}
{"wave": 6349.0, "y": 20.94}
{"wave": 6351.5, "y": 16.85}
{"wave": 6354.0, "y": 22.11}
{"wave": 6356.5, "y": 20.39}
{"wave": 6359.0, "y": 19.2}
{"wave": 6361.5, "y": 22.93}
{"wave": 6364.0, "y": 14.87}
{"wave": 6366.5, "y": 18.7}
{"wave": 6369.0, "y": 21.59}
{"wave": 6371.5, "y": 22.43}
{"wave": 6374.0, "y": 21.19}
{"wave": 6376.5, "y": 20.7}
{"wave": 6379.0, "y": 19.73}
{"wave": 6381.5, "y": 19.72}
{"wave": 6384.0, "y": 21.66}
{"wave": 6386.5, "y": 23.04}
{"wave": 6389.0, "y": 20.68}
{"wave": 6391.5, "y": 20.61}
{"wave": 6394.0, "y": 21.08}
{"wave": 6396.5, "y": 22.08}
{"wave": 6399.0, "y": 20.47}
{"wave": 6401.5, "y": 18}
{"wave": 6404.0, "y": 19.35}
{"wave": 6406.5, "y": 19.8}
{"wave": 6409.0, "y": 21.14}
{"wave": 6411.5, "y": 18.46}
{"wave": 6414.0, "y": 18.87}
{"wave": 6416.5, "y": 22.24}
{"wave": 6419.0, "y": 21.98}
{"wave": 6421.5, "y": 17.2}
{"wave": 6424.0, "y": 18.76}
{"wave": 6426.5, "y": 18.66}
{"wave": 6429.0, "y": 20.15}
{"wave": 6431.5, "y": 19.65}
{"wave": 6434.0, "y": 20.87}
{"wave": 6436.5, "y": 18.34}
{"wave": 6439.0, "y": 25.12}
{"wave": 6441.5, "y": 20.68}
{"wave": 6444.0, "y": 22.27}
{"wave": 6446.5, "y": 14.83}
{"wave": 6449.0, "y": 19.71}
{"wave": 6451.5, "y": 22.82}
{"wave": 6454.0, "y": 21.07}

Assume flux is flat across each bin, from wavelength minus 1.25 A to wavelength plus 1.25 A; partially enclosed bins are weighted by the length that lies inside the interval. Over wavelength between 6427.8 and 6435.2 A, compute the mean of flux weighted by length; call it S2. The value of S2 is 20.2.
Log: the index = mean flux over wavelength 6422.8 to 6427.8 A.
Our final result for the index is 18.7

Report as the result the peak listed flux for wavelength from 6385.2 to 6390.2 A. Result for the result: 23.04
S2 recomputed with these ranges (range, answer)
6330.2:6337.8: 19.7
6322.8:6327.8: 19.6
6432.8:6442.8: 21.3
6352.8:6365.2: 19.9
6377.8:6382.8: 19.7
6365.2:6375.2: 20.9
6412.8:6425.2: 19.8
